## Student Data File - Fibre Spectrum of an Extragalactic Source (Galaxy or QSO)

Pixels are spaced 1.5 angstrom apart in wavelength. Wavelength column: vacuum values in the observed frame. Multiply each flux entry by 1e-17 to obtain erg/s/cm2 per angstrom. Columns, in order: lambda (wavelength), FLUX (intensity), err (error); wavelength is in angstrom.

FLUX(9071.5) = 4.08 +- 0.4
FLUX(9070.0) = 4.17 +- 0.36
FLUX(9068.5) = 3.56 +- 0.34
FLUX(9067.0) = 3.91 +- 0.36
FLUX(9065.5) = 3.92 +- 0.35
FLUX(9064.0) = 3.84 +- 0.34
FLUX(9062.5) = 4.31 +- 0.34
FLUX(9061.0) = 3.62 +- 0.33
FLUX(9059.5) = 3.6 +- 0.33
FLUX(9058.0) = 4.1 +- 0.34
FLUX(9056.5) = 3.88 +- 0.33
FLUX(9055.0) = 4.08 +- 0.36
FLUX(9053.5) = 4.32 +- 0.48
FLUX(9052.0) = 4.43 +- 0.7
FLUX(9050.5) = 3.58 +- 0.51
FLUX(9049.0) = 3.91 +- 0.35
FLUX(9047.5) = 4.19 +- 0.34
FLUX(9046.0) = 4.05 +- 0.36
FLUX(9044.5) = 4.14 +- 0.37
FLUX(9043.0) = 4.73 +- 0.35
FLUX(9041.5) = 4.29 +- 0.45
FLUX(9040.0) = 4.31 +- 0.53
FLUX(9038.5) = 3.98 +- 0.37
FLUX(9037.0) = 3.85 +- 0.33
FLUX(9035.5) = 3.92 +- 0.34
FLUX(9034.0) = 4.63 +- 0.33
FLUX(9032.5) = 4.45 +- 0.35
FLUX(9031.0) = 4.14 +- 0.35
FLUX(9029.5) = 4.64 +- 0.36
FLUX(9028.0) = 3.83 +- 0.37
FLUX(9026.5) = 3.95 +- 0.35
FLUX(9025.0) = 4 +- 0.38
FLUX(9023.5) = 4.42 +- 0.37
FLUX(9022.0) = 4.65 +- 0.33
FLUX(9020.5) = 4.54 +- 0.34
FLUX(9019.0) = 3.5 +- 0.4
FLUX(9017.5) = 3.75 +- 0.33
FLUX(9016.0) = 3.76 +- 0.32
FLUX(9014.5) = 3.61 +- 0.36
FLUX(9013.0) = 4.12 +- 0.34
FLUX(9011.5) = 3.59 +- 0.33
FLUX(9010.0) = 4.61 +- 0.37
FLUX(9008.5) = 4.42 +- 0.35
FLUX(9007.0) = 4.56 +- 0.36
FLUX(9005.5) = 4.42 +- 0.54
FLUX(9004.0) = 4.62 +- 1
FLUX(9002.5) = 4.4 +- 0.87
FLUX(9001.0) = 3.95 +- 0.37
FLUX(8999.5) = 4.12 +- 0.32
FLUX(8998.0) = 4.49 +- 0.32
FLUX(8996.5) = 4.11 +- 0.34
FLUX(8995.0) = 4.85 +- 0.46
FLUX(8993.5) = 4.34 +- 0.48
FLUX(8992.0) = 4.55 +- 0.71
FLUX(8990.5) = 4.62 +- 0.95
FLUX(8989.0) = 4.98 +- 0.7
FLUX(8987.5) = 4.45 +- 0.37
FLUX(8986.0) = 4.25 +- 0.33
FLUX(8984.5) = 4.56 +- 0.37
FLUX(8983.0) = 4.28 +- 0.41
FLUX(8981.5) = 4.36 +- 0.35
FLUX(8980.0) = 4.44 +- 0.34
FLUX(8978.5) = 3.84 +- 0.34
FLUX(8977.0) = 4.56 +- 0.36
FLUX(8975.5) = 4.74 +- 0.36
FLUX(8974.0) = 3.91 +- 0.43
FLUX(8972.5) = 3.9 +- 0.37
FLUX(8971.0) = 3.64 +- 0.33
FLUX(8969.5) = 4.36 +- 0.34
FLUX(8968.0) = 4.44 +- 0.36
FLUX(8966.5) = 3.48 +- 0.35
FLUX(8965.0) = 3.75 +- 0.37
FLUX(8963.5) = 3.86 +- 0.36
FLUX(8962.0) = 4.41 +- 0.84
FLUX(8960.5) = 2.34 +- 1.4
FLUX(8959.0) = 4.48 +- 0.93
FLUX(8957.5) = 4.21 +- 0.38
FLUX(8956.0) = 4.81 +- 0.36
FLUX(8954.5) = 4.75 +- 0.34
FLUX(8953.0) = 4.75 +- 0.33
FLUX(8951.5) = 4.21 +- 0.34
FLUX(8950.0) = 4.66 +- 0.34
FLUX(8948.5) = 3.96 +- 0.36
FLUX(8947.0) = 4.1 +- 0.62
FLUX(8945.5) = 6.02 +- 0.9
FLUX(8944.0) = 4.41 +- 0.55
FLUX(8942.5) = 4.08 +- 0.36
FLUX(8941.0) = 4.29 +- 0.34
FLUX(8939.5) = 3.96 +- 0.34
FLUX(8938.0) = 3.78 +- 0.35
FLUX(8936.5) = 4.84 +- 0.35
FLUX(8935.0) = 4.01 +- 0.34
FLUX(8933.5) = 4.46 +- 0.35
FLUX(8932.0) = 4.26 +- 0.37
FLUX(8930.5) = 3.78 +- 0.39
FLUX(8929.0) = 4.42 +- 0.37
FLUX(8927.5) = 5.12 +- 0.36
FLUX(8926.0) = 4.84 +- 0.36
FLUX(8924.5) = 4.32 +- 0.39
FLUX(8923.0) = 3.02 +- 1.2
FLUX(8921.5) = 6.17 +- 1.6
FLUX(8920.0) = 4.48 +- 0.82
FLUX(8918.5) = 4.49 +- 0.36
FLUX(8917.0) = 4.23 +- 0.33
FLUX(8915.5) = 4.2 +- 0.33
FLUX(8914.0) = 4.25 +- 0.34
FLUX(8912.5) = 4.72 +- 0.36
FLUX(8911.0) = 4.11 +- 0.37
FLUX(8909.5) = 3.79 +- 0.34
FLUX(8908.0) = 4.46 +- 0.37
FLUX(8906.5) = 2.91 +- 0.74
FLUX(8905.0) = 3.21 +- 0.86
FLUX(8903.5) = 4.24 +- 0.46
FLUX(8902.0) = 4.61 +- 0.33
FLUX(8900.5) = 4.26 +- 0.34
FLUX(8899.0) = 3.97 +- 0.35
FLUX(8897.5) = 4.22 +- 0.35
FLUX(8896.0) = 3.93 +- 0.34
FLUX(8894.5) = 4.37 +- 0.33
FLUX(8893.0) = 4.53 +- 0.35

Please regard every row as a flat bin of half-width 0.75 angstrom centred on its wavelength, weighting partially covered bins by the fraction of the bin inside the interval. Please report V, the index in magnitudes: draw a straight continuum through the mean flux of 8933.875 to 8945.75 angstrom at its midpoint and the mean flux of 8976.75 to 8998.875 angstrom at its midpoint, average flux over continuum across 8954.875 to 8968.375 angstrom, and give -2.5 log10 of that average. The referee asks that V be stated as 0.11 mag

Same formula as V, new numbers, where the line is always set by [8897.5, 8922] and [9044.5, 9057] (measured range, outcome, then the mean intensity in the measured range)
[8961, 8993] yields -0.02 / 4.24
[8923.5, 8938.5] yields -0.04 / 4.37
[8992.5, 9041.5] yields -0.03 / 4.21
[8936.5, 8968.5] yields -0.01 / 4.24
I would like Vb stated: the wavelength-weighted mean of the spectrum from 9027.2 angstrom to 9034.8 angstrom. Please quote 4.33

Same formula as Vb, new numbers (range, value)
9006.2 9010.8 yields 4.52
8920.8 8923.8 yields 4.56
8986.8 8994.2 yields 4.59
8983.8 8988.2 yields 4.42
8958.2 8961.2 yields 3.44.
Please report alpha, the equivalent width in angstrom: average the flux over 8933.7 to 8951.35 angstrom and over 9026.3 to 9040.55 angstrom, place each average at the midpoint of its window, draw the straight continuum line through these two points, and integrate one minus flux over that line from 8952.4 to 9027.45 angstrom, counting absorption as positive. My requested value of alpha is 0.7 angstrom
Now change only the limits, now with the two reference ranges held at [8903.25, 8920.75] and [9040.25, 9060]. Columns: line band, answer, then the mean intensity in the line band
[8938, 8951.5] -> -1.0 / 4.39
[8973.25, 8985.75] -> -0.7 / 4.33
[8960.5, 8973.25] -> 0.7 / 3.88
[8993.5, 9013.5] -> -1.1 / 4.33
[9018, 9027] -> -0.1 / 4.17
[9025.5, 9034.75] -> -0.4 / 4.27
